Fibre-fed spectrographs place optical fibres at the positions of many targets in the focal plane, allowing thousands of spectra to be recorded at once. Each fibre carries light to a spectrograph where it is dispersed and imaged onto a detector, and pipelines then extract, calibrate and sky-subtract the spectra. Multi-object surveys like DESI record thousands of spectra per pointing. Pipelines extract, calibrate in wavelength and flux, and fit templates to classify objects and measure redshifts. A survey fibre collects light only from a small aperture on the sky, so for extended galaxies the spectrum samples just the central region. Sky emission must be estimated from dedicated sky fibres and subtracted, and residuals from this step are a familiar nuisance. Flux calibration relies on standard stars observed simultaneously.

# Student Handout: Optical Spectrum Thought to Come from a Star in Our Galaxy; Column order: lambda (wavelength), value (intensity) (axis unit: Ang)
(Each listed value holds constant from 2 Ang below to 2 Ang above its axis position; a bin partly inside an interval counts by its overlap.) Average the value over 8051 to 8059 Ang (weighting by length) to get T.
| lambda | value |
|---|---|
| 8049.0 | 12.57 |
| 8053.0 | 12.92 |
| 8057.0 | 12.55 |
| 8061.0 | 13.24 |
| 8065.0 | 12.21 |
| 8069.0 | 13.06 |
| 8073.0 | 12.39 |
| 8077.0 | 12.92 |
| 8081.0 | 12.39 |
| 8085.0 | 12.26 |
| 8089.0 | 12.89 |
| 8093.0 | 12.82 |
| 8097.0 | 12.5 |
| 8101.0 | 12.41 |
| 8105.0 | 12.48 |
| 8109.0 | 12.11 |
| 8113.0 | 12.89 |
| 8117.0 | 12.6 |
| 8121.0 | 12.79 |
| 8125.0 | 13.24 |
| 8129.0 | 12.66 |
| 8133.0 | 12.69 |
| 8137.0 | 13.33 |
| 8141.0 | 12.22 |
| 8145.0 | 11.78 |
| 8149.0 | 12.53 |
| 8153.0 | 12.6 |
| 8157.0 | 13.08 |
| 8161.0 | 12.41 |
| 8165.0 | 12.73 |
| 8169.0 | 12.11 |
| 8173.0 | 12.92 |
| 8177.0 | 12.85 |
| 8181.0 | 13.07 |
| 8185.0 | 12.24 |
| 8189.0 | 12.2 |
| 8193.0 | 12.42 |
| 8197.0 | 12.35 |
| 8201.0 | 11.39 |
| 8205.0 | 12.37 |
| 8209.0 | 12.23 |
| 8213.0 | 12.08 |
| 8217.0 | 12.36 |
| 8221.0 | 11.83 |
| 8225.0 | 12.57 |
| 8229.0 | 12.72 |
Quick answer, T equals 12.7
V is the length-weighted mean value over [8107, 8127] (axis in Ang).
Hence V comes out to 12.7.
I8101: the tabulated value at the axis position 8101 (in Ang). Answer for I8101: 12.41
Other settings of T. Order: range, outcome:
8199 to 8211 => 12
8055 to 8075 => 12.7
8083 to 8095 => 12.7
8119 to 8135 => 12.8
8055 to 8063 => 12.9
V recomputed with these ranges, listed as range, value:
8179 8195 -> 12.5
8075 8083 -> 12.7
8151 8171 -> 12.6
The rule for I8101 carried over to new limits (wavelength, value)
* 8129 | 12.66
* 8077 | 12.92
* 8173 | 12.92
